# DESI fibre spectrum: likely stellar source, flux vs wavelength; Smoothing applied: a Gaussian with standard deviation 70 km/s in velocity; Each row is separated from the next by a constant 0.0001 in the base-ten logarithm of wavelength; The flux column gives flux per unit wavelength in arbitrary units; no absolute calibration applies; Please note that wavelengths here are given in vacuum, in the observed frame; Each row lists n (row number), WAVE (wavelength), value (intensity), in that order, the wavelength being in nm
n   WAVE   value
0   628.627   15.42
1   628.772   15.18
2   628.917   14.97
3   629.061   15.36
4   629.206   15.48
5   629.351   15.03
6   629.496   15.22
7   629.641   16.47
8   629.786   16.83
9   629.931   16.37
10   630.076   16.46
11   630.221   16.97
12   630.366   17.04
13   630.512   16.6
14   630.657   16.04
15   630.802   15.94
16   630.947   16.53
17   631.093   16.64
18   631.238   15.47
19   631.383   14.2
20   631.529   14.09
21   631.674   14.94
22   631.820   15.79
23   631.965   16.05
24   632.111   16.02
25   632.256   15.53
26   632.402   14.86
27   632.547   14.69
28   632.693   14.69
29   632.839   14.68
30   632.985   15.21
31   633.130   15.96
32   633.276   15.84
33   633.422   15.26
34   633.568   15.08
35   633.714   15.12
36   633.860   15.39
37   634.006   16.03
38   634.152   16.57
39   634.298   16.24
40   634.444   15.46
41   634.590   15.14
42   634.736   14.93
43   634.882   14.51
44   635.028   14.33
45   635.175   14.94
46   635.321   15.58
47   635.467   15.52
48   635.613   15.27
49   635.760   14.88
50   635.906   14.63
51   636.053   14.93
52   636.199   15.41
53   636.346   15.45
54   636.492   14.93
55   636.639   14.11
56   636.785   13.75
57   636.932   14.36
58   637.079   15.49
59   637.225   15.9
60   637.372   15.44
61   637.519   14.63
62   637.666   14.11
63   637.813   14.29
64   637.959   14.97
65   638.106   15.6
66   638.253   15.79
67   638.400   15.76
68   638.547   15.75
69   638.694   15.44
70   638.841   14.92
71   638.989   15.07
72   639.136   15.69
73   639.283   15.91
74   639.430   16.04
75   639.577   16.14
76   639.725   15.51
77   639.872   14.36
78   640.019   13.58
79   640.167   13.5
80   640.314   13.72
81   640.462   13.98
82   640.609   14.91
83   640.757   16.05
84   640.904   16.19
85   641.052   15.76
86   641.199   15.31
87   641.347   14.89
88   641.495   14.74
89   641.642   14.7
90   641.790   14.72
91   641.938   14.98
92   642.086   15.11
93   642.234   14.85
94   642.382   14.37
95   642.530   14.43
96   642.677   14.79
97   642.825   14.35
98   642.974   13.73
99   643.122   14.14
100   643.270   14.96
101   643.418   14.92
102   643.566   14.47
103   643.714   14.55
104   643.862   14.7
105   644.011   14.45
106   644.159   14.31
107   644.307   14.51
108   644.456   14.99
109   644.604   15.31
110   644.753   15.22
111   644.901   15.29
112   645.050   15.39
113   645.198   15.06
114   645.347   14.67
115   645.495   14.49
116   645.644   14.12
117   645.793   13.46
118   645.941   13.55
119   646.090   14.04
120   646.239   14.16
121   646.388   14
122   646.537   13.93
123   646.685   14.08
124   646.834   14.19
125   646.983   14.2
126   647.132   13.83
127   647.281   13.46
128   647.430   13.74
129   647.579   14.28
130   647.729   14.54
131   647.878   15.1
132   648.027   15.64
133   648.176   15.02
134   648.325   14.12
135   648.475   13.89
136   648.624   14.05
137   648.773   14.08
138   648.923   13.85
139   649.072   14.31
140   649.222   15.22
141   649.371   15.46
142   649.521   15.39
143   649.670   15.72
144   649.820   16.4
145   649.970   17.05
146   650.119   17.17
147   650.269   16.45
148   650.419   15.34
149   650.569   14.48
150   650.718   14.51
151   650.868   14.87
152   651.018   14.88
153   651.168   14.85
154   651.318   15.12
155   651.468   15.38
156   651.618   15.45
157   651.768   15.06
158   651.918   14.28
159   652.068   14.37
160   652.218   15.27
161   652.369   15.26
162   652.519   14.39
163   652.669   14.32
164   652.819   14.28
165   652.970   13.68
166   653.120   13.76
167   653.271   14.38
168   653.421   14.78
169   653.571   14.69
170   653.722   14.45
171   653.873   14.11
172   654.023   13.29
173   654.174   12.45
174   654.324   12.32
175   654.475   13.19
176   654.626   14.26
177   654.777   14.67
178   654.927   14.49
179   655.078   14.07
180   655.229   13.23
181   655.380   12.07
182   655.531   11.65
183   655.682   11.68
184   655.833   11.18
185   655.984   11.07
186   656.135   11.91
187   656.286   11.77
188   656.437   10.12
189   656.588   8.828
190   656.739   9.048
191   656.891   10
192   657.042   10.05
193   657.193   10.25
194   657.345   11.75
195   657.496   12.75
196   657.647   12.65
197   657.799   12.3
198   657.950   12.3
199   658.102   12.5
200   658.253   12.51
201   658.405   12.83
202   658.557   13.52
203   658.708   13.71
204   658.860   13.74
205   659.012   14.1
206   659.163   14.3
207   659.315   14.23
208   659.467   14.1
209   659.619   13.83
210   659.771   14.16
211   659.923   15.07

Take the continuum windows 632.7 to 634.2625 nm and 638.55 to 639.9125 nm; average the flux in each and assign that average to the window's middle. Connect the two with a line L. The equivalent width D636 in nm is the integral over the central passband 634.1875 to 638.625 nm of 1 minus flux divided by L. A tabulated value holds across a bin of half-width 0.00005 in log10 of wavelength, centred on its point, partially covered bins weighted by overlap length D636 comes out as 0.117 nm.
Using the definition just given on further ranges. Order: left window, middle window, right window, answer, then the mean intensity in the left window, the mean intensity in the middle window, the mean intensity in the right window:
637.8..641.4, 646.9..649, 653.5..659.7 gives -0.06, 15.2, 14.3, 12.6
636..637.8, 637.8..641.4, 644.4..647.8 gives -0.12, 14.9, 15.2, 14.3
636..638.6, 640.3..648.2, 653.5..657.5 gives -0.37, 15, 14.6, 12.2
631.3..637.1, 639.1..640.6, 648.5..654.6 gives 0.02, 15.1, 14.8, 14.7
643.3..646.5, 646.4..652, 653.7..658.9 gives -0.48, 14.6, 14.8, 12.3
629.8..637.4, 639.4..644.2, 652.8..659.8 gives -0.10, 15.4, 14.8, 12.8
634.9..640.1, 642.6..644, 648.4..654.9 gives 0.04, 15.1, 14.5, 14.7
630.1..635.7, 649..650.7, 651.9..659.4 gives -0.26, 15.5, 15.7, 12.9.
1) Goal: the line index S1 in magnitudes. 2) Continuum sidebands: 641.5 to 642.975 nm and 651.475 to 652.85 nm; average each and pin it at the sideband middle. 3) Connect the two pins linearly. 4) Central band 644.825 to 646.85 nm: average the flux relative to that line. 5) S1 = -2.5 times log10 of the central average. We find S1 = 0.028 mag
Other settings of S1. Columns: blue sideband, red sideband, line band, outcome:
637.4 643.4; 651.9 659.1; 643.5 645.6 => -0.03 mag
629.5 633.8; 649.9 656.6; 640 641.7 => 0.01 mag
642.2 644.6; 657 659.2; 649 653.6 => -0.12 mag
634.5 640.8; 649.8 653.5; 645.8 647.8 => 0.08 mag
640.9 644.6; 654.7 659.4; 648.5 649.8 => -0.09 mag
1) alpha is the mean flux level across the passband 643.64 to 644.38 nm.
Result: 14.5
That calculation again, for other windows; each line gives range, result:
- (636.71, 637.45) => 15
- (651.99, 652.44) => 14.9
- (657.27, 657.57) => 12.3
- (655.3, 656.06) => 11.5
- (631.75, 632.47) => 15.7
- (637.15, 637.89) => 14.9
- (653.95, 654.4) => 12.7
